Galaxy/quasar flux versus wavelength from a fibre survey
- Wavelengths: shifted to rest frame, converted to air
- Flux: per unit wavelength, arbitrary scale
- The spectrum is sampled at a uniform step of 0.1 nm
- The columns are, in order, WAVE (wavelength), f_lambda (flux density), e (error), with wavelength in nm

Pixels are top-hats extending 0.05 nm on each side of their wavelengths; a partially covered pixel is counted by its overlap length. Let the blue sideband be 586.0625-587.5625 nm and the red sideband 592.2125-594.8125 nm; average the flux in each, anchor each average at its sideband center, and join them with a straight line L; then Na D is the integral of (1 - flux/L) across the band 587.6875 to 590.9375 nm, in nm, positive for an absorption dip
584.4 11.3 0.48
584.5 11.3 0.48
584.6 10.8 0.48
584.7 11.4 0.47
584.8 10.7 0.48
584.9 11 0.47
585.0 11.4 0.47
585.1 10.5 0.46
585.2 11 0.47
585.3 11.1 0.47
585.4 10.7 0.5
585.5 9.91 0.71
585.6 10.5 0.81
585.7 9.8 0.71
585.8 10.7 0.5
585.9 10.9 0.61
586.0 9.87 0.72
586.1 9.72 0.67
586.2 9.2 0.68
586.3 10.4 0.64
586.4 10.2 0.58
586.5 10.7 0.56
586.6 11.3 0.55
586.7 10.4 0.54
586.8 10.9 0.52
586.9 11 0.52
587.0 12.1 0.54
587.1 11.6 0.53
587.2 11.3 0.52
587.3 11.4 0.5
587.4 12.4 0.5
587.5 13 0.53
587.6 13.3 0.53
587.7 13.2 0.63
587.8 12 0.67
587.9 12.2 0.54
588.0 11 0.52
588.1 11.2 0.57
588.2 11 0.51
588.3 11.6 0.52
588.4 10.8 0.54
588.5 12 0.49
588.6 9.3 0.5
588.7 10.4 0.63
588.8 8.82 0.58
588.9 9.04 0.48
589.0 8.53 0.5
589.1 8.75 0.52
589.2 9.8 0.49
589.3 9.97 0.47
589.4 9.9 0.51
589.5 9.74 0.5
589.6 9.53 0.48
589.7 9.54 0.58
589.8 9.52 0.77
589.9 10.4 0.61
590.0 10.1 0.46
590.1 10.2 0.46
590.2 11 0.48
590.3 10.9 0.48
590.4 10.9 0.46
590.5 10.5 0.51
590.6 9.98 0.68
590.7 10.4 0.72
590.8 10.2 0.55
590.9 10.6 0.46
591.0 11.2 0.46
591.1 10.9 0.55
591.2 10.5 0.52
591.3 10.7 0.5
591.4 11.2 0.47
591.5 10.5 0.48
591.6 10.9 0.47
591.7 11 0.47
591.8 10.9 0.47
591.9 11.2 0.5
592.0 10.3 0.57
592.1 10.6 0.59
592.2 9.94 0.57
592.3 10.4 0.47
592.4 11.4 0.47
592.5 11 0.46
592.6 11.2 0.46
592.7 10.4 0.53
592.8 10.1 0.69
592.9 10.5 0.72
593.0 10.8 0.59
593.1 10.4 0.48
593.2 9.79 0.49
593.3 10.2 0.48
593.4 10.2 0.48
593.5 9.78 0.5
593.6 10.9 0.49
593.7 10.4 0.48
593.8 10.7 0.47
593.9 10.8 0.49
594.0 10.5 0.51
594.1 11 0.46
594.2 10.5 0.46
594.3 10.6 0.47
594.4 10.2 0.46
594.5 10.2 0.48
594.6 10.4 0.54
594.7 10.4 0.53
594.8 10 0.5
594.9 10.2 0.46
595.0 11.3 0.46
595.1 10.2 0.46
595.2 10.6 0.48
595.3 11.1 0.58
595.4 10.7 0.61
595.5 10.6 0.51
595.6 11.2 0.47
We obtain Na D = 0.15 nm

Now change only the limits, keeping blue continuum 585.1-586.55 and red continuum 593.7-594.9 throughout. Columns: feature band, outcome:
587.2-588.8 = -0.18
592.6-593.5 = 0.01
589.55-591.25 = 0.01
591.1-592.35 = -0.03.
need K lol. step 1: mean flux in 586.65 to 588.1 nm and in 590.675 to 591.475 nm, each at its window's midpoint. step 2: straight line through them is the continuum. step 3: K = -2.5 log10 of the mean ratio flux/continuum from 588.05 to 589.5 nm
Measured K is 0.136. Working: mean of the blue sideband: 11.8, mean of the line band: 10.1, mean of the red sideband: 10.7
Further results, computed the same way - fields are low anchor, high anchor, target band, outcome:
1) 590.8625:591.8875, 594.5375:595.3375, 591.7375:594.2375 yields 0.014 mag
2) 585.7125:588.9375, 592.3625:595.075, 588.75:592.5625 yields 0.047 mag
